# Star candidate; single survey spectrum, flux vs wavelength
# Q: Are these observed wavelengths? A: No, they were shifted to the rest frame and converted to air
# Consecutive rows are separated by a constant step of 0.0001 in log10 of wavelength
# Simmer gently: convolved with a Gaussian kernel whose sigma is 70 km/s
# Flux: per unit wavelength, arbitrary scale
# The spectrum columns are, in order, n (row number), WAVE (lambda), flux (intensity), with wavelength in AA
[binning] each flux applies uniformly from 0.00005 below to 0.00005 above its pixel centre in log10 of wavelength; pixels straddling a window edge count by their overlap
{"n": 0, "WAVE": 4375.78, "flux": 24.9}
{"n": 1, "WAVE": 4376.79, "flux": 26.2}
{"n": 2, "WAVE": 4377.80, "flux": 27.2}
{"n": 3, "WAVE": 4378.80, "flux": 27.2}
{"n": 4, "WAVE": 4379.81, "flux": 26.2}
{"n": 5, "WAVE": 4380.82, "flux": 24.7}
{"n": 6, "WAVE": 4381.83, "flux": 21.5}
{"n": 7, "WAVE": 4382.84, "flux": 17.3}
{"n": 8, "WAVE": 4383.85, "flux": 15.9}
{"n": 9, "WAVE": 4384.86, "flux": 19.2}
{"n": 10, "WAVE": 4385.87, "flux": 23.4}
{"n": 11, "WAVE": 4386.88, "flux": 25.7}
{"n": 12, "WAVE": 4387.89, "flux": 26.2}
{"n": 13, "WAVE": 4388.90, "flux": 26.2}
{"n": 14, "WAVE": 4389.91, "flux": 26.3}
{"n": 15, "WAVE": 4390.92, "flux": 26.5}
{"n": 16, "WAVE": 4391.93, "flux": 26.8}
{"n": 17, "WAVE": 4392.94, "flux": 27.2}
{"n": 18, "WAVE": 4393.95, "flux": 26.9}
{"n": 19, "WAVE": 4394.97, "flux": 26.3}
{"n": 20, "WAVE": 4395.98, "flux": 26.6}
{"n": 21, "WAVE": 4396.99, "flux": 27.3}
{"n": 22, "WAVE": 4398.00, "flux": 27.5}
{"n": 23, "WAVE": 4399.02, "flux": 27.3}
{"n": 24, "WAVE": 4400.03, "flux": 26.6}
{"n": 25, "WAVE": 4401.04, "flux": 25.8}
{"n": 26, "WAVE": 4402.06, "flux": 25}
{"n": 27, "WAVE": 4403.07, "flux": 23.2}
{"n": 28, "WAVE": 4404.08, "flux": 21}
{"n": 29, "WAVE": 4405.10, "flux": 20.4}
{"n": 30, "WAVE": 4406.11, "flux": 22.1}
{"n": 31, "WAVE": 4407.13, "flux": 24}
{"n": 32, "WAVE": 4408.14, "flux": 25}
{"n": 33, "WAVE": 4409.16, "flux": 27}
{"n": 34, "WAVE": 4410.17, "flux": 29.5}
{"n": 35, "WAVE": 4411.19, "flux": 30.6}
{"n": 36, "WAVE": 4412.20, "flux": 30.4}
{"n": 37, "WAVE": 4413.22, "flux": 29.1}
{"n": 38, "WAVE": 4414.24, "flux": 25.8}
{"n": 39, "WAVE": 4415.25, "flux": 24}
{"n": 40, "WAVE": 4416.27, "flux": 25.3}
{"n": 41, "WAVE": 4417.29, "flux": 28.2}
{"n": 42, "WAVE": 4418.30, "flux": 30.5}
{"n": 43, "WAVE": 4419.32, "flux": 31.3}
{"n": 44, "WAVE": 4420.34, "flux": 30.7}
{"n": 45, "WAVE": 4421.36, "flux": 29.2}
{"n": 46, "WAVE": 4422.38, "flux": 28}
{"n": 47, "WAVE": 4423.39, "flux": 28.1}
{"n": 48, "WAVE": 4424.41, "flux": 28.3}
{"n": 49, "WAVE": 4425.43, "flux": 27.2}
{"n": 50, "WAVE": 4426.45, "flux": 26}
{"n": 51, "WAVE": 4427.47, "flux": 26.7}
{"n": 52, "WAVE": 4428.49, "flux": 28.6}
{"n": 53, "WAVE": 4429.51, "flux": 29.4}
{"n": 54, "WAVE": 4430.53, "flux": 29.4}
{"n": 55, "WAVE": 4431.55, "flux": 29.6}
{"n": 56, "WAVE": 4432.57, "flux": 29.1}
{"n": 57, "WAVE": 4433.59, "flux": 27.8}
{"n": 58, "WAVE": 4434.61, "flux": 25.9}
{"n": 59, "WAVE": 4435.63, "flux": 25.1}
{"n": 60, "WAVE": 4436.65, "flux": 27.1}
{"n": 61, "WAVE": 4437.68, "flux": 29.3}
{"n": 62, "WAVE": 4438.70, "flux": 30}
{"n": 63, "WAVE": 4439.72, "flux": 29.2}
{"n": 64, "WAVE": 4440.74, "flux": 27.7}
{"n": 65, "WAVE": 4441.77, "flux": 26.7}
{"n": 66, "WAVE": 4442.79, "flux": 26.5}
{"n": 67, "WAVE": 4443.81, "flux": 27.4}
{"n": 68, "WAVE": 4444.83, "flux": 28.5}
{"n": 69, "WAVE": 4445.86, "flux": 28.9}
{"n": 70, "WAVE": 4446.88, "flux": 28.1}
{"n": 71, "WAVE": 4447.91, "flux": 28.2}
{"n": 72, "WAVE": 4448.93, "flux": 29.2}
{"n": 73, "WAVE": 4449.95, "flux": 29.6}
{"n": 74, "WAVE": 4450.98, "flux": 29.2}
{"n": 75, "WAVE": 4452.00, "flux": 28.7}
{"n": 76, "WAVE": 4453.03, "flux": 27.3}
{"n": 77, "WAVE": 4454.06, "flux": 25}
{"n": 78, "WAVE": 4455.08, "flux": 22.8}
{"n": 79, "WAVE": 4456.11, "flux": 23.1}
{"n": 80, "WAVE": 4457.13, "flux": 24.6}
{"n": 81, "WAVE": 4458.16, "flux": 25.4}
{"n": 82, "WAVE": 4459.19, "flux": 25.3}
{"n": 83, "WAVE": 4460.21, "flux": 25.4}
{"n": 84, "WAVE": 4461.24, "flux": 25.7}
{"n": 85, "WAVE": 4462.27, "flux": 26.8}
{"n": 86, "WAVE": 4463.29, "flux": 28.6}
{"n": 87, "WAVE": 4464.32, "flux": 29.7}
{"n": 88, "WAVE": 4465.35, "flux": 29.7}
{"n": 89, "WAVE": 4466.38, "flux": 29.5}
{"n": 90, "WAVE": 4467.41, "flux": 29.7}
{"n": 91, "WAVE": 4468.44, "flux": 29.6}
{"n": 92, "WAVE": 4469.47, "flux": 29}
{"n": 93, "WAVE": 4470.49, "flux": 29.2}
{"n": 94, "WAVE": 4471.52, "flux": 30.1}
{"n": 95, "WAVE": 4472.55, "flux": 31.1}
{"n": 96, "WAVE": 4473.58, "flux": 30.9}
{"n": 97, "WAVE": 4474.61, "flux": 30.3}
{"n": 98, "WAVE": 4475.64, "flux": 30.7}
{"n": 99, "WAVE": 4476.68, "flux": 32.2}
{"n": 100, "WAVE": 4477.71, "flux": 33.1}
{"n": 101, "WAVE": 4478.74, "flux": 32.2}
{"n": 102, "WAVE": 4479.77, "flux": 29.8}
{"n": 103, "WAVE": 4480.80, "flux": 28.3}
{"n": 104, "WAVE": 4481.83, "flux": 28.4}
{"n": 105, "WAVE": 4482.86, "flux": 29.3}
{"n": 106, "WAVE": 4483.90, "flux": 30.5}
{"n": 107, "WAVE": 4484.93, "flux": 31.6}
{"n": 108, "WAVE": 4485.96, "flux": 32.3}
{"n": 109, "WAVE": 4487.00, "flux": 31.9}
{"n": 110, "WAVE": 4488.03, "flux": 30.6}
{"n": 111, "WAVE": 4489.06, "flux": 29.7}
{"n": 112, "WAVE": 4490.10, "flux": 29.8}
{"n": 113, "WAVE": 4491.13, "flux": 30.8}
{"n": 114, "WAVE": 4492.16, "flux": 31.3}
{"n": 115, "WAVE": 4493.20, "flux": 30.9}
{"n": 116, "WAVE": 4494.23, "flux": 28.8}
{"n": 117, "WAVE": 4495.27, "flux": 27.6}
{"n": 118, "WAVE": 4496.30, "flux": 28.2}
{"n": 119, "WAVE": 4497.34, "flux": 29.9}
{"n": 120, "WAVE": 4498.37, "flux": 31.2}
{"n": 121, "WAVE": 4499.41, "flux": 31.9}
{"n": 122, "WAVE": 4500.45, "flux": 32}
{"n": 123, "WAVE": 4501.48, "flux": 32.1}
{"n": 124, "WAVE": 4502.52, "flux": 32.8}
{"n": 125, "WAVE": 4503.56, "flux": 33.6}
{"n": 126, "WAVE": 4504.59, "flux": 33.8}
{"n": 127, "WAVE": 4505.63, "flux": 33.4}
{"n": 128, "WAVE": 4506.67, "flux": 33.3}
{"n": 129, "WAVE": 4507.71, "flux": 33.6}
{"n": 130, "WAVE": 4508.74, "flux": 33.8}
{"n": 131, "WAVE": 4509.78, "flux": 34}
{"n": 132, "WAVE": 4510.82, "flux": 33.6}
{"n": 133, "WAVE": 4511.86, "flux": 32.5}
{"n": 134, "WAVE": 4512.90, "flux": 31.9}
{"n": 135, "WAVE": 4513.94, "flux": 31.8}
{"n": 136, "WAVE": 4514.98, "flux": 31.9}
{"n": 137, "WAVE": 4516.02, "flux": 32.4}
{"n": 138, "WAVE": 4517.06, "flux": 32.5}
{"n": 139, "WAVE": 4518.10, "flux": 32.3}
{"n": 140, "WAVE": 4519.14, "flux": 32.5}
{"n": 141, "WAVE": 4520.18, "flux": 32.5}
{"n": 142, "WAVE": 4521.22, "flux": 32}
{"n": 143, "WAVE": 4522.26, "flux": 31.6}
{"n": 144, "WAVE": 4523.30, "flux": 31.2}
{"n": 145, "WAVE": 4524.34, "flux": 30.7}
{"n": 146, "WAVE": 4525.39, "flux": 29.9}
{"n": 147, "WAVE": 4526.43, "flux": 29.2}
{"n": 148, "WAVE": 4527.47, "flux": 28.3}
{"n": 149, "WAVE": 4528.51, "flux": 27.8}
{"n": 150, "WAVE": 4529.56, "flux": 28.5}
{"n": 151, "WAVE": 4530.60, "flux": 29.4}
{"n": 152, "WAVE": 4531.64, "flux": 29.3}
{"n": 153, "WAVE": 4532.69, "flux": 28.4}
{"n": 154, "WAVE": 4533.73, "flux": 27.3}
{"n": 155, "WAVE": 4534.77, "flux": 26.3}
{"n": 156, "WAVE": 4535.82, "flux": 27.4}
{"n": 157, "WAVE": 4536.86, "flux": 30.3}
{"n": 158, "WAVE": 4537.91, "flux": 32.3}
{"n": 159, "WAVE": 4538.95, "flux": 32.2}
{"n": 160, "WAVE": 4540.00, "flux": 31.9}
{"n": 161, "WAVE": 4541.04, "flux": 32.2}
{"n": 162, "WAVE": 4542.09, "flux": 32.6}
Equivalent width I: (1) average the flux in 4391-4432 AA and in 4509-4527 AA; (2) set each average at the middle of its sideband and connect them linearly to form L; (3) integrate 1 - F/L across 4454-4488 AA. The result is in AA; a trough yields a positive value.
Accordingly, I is 1.0 AA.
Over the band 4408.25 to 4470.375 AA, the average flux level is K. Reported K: 27.9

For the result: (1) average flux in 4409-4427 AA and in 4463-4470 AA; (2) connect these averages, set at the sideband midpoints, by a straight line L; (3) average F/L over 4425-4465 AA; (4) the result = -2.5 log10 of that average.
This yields 0.058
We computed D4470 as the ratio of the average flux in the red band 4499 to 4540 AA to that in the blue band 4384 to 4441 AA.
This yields 1.17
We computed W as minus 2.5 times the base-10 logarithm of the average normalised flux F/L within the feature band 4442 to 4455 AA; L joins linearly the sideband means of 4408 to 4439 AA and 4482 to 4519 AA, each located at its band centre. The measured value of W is 0.05 mag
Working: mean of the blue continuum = 28.2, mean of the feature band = 27.9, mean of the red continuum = 31.6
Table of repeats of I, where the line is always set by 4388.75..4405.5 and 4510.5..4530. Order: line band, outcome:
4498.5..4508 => -0.8 AA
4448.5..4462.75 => 1.0 AA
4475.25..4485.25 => -0.4 AA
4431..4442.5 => -0.2 AA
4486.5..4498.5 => 0.0 AA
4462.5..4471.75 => -0.2 AA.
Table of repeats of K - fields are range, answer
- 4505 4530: 31.7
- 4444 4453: 28.7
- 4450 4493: 29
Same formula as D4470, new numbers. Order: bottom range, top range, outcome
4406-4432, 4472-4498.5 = 1.09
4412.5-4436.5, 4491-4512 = 1.14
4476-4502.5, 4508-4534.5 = 1.01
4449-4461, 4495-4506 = 1.21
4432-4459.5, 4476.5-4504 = 1.13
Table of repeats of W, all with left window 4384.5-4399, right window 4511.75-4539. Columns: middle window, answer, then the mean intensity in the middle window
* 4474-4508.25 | -0.066 mag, 31.1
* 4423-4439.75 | -0.028 mag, 28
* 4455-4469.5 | 0.050 mag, 27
